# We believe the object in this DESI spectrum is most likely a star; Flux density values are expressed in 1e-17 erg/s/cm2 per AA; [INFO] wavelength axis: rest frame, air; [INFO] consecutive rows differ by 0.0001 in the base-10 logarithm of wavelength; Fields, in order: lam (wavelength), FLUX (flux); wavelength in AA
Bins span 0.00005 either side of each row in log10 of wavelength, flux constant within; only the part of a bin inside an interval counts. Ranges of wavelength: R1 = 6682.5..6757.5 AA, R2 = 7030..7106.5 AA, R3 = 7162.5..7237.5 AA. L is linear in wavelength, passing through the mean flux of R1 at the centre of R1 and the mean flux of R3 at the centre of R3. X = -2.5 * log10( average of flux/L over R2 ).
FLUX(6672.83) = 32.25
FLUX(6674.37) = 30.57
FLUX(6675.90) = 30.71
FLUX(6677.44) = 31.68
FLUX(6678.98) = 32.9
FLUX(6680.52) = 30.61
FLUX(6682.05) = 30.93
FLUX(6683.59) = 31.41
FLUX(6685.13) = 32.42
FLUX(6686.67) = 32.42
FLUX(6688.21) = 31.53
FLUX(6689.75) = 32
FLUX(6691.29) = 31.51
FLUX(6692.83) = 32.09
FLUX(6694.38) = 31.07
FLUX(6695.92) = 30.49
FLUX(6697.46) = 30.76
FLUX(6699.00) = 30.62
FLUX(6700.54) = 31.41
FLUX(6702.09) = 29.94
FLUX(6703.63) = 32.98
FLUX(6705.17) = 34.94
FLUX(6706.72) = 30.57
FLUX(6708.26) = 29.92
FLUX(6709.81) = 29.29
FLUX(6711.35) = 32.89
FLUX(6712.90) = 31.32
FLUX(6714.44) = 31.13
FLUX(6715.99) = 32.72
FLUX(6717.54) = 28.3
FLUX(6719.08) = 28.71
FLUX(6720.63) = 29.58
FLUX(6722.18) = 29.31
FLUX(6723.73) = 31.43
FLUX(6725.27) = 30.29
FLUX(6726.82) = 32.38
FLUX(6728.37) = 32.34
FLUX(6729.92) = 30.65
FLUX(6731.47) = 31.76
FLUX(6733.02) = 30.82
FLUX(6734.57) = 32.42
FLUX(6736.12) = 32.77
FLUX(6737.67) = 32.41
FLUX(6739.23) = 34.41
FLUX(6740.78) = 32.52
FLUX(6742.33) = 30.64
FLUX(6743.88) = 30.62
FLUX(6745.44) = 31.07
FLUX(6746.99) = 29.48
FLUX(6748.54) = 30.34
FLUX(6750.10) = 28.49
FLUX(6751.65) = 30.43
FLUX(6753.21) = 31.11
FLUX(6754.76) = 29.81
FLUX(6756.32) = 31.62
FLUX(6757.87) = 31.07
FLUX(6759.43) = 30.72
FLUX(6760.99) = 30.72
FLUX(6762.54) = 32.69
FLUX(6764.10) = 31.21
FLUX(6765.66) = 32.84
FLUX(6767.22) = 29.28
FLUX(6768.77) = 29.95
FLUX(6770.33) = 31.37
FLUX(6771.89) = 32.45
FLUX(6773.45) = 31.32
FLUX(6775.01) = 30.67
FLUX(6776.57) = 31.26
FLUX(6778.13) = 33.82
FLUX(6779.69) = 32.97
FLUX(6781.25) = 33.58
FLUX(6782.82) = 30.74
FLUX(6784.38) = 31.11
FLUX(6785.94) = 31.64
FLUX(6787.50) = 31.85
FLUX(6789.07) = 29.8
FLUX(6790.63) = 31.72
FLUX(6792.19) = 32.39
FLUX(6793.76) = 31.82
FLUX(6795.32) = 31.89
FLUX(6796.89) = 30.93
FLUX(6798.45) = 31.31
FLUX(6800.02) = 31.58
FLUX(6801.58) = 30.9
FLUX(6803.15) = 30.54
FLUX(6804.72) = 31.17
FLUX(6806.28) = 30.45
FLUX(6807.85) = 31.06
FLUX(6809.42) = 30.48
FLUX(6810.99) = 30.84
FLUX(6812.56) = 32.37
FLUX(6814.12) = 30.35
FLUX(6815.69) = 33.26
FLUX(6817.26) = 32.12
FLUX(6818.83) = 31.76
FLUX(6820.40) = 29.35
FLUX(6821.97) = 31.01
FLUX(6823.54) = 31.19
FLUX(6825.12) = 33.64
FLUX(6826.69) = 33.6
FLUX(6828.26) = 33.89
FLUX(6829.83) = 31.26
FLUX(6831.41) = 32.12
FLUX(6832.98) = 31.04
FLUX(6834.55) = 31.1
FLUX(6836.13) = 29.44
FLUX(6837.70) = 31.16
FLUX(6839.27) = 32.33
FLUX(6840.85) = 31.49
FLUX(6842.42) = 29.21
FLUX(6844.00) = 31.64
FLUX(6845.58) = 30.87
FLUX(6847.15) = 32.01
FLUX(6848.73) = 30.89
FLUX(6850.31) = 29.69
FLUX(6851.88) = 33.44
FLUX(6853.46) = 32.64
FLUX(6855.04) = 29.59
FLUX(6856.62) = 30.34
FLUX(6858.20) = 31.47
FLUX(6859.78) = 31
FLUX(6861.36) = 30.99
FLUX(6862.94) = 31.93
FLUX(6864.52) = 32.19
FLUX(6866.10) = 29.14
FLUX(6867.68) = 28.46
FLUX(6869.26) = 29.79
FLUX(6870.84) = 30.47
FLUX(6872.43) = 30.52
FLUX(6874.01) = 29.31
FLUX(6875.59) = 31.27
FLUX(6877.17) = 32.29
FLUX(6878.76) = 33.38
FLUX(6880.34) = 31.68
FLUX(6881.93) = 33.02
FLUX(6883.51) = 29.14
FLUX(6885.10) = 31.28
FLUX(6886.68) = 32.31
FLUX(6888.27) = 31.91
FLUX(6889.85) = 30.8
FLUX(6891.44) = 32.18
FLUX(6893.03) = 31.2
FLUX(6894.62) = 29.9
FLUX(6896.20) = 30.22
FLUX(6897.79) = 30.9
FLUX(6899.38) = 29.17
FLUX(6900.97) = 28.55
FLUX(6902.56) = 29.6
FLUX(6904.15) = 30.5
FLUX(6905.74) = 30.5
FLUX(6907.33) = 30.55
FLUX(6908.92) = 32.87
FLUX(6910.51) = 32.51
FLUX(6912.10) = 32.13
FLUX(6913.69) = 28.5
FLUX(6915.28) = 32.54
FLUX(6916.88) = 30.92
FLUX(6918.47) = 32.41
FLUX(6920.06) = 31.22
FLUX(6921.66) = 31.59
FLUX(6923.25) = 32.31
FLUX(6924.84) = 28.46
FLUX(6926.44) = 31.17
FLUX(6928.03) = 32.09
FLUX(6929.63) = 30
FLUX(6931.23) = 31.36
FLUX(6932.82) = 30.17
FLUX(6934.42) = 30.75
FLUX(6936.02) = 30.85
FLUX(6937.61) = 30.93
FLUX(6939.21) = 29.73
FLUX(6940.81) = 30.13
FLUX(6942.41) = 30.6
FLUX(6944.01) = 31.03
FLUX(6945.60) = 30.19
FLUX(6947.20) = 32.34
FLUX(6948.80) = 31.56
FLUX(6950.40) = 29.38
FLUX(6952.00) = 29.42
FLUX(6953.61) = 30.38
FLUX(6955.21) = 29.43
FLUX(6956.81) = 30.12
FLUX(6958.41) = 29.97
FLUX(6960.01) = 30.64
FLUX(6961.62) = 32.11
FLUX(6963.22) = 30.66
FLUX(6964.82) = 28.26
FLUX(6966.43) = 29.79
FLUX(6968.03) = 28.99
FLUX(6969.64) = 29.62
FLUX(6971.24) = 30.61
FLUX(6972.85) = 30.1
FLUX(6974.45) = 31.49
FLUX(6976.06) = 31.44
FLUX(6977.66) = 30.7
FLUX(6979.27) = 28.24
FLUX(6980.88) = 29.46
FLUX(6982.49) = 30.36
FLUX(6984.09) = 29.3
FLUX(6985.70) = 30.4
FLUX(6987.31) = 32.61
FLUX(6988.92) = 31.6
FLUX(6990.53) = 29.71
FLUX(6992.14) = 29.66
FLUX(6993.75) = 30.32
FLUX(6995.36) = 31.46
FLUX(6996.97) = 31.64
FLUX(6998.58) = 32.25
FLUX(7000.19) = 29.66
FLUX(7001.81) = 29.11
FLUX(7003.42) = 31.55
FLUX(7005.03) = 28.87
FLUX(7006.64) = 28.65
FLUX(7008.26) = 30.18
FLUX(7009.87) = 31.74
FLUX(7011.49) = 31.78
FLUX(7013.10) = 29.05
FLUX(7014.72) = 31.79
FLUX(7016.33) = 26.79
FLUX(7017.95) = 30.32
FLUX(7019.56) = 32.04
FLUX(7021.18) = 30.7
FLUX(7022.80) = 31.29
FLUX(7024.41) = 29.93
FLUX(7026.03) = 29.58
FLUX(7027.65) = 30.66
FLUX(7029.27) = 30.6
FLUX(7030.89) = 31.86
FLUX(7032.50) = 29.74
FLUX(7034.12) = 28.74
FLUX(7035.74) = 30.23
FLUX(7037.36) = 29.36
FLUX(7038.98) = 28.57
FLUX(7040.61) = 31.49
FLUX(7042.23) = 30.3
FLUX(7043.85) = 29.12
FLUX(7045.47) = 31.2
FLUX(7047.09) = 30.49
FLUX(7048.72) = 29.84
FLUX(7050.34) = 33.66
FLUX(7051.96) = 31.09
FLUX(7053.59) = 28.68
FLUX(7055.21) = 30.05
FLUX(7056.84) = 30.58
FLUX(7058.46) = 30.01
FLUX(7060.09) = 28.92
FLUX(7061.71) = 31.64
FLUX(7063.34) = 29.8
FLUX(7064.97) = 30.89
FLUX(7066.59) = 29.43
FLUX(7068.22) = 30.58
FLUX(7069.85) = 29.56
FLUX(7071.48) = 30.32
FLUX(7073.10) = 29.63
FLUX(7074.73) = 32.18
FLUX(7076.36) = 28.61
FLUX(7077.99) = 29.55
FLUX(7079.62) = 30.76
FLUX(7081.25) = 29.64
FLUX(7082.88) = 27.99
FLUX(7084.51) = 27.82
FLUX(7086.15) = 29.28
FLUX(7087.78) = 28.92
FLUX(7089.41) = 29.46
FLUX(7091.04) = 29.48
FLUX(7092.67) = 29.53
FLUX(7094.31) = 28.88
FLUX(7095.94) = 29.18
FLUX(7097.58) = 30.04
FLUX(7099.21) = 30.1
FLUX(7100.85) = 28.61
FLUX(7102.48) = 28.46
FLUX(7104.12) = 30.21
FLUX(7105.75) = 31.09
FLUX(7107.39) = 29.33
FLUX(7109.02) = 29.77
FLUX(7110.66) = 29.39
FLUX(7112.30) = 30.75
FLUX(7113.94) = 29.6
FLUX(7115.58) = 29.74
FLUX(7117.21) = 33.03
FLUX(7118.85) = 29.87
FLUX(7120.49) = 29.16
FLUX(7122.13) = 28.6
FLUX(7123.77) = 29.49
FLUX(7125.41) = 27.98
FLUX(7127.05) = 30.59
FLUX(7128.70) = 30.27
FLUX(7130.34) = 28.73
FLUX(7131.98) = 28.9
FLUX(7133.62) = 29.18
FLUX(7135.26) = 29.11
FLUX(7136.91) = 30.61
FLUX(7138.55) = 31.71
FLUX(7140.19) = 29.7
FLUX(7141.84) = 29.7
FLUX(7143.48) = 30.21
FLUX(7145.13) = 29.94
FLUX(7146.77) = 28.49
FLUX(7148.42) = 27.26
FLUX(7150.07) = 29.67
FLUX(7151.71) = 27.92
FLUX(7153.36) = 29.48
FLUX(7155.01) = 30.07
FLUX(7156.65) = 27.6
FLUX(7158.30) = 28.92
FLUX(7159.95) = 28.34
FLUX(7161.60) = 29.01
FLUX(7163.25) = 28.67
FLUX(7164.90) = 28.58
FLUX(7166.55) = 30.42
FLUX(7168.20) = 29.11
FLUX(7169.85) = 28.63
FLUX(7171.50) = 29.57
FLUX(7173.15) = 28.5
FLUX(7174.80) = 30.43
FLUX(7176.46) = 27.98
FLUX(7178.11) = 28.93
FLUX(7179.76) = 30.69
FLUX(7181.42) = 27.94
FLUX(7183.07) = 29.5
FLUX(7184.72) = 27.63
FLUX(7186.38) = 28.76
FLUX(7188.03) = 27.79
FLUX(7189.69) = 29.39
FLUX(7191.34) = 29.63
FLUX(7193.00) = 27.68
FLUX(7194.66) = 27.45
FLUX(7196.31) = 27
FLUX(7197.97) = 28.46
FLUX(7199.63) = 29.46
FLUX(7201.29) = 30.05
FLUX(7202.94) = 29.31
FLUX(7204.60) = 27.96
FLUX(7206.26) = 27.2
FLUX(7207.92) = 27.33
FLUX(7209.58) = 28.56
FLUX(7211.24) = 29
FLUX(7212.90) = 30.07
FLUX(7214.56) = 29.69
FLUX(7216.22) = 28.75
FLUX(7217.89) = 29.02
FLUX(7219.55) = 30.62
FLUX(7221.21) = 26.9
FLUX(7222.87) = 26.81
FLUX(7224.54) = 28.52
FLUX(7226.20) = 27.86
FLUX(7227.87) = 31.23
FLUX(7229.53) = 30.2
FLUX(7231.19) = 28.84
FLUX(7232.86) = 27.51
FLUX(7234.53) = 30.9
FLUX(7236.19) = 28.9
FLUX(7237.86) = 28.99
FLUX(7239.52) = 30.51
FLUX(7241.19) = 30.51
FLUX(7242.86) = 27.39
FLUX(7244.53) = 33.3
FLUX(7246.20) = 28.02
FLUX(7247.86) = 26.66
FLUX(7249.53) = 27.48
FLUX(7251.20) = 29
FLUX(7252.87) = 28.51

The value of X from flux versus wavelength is -0.016 mag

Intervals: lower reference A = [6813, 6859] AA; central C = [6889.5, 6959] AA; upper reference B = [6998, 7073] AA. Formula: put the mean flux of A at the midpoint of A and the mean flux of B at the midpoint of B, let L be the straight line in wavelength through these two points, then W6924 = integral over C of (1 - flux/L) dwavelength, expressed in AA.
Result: 0.5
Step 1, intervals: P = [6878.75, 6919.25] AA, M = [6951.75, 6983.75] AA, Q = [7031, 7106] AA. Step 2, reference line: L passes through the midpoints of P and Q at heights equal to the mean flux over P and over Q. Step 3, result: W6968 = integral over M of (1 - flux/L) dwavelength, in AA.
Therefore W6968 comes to 0.5 AA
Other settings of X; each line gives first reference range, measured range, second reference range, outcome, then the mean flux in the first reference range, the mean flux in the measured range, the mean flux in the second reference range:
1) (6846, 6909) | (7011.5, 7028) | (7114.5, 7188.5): -0.008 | 30.9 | 30.3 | 29.3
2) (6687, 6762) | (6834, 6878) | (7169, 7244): -0.013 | 31.1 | 30.9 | 28.9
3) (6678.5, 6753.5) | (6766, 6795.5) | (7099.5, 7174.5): -0.022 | 31.2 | 31.6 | 29.4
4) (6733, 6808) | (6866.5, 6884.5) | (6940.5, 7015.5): 0.002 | 31.3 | 30.8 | 30.4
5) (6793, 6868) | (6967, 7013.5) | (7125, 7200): -0.006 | 31.3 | 30.4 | 29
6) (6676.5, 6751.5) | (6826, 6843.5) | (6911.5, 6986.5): -0.022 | 31.2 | 31.5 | 30.5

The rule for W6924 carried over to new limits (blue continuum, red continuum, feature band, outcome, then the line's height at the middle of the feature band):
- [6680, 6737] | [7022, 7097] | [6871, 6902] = -0.4 AA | 30.6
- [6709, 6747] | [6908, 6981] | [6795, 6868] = -0.8 AA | 30.9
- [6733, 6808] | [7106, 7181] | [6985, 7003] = -0.4 AA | 30.2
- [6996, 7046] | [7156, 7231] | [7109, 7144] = -0.5 AA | 29.4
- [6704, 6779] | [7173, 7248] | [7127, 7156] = -0.3 AA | 29.2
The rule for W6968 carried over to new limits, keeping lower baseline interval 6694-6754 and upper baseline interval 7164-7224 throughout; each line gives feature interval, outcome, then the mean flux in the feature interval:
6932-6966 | -0.5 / 30.4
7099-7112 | -0.2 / 29.6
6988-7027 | -1.0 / 30.4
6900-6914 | -0.2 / 30.7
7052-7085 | -0.6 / 29.9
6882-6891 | -0.3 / 31.3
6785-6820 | -0.7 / 31.4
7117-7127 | -0.2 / 29.6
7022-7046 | -0.5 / 30.2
